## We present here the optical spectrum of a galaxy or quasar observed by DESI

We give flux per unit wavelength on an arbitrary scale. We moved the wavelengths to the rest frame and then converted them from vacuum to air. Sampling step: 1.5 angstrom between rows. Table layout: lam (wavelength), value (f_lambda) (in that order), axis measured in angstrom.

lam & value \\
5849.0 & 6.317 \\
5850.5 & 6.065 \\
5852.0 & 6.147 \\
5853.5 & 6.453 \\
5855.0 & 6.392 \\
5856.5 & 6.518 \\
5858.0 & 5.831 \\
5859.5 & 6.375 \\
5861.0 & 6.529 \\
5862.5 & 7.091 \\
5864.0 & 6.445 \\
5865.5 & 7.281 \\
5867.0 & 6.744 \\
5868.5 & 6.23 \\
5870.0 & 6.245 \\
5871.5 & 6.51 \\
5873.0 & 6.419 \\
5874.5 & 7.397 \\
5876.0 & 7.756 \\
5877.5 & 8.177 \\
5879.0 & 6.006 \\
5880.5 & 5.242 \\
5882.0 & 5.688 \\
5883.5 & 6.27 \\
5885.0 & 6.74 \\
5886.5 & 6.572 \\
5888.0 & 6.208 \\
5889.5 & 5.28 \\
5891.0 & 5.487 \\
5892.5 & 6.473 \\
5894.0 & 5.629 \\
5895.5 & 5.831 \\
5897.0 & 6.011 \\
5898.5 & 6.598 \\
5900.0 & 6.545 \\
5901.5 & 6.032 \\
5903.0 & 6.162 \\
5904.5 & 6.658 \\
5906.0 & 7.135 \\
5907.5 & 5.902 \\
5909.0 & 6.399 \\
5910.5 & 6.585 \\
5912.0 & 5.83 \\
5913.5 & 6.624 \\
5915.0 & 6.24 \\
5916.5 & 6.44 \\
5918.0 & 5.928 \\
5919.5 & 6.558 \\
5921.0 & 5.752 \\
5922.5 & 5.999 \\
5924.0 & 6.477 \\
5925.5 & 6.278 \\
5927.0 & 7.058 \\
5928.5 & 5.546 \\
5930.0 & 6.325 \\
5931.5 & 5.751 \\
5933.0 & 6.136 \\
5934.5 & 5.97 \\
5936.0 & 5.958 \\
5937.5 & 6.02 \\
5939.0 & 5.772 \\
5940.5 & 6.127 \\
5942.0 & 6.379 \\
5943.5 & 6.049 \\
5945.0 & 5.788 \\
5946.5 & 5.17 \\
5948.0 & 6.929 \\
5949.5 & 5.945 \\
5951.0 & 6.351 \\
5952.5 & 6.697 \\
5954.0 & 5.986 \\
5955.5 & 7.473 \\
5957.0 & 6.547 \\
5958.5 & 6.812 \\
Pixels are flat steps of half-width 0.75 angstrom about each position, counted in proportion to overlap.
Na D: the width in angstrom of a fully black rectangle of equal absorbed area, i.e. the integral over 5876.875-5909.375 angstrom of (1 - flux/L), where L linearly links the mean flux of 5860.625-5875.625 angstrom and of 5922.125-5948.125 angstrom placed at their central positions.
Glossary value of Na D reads 1.3 angstrom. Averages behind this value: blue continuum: 6.72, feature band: 6.22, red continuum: 6.08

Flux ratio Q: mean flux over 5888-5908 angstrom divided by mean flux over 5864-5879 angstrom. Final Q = 0.9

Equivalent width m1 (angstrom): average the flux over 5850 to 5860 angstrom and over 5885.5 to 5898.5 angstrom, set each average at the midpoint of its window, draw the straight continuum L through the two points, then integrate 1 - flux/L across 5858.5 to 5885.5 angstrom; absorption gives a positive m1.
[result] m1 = -2.1 angstrom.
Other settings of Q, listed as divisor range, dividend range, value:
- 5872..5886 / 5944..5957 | 0.95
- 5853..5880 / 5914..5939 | 0.92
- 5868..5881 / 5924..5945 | 0.91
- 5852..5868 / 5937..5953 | 0.93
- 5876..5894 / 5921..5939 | 0.98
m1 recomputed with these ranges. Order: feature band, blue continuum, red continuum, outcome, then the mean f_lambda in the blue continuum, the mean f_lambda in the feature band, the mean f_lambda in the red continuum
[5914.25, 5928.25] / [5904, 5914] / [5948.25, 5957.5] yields 0.4 angstrom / 6.44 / 6.28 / 6.52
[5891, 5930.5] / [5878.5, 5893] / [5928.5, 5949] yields -1.7 angstrom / 5.99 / 6.25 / 6.01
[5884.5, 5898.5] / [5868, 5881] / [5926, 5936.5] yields 1.0 angstrom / 6.7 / 6.04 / 6.11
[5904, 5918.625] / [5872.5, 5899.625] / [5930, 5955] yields -0.4 angstrom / 6.32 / 6.37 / 6.09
